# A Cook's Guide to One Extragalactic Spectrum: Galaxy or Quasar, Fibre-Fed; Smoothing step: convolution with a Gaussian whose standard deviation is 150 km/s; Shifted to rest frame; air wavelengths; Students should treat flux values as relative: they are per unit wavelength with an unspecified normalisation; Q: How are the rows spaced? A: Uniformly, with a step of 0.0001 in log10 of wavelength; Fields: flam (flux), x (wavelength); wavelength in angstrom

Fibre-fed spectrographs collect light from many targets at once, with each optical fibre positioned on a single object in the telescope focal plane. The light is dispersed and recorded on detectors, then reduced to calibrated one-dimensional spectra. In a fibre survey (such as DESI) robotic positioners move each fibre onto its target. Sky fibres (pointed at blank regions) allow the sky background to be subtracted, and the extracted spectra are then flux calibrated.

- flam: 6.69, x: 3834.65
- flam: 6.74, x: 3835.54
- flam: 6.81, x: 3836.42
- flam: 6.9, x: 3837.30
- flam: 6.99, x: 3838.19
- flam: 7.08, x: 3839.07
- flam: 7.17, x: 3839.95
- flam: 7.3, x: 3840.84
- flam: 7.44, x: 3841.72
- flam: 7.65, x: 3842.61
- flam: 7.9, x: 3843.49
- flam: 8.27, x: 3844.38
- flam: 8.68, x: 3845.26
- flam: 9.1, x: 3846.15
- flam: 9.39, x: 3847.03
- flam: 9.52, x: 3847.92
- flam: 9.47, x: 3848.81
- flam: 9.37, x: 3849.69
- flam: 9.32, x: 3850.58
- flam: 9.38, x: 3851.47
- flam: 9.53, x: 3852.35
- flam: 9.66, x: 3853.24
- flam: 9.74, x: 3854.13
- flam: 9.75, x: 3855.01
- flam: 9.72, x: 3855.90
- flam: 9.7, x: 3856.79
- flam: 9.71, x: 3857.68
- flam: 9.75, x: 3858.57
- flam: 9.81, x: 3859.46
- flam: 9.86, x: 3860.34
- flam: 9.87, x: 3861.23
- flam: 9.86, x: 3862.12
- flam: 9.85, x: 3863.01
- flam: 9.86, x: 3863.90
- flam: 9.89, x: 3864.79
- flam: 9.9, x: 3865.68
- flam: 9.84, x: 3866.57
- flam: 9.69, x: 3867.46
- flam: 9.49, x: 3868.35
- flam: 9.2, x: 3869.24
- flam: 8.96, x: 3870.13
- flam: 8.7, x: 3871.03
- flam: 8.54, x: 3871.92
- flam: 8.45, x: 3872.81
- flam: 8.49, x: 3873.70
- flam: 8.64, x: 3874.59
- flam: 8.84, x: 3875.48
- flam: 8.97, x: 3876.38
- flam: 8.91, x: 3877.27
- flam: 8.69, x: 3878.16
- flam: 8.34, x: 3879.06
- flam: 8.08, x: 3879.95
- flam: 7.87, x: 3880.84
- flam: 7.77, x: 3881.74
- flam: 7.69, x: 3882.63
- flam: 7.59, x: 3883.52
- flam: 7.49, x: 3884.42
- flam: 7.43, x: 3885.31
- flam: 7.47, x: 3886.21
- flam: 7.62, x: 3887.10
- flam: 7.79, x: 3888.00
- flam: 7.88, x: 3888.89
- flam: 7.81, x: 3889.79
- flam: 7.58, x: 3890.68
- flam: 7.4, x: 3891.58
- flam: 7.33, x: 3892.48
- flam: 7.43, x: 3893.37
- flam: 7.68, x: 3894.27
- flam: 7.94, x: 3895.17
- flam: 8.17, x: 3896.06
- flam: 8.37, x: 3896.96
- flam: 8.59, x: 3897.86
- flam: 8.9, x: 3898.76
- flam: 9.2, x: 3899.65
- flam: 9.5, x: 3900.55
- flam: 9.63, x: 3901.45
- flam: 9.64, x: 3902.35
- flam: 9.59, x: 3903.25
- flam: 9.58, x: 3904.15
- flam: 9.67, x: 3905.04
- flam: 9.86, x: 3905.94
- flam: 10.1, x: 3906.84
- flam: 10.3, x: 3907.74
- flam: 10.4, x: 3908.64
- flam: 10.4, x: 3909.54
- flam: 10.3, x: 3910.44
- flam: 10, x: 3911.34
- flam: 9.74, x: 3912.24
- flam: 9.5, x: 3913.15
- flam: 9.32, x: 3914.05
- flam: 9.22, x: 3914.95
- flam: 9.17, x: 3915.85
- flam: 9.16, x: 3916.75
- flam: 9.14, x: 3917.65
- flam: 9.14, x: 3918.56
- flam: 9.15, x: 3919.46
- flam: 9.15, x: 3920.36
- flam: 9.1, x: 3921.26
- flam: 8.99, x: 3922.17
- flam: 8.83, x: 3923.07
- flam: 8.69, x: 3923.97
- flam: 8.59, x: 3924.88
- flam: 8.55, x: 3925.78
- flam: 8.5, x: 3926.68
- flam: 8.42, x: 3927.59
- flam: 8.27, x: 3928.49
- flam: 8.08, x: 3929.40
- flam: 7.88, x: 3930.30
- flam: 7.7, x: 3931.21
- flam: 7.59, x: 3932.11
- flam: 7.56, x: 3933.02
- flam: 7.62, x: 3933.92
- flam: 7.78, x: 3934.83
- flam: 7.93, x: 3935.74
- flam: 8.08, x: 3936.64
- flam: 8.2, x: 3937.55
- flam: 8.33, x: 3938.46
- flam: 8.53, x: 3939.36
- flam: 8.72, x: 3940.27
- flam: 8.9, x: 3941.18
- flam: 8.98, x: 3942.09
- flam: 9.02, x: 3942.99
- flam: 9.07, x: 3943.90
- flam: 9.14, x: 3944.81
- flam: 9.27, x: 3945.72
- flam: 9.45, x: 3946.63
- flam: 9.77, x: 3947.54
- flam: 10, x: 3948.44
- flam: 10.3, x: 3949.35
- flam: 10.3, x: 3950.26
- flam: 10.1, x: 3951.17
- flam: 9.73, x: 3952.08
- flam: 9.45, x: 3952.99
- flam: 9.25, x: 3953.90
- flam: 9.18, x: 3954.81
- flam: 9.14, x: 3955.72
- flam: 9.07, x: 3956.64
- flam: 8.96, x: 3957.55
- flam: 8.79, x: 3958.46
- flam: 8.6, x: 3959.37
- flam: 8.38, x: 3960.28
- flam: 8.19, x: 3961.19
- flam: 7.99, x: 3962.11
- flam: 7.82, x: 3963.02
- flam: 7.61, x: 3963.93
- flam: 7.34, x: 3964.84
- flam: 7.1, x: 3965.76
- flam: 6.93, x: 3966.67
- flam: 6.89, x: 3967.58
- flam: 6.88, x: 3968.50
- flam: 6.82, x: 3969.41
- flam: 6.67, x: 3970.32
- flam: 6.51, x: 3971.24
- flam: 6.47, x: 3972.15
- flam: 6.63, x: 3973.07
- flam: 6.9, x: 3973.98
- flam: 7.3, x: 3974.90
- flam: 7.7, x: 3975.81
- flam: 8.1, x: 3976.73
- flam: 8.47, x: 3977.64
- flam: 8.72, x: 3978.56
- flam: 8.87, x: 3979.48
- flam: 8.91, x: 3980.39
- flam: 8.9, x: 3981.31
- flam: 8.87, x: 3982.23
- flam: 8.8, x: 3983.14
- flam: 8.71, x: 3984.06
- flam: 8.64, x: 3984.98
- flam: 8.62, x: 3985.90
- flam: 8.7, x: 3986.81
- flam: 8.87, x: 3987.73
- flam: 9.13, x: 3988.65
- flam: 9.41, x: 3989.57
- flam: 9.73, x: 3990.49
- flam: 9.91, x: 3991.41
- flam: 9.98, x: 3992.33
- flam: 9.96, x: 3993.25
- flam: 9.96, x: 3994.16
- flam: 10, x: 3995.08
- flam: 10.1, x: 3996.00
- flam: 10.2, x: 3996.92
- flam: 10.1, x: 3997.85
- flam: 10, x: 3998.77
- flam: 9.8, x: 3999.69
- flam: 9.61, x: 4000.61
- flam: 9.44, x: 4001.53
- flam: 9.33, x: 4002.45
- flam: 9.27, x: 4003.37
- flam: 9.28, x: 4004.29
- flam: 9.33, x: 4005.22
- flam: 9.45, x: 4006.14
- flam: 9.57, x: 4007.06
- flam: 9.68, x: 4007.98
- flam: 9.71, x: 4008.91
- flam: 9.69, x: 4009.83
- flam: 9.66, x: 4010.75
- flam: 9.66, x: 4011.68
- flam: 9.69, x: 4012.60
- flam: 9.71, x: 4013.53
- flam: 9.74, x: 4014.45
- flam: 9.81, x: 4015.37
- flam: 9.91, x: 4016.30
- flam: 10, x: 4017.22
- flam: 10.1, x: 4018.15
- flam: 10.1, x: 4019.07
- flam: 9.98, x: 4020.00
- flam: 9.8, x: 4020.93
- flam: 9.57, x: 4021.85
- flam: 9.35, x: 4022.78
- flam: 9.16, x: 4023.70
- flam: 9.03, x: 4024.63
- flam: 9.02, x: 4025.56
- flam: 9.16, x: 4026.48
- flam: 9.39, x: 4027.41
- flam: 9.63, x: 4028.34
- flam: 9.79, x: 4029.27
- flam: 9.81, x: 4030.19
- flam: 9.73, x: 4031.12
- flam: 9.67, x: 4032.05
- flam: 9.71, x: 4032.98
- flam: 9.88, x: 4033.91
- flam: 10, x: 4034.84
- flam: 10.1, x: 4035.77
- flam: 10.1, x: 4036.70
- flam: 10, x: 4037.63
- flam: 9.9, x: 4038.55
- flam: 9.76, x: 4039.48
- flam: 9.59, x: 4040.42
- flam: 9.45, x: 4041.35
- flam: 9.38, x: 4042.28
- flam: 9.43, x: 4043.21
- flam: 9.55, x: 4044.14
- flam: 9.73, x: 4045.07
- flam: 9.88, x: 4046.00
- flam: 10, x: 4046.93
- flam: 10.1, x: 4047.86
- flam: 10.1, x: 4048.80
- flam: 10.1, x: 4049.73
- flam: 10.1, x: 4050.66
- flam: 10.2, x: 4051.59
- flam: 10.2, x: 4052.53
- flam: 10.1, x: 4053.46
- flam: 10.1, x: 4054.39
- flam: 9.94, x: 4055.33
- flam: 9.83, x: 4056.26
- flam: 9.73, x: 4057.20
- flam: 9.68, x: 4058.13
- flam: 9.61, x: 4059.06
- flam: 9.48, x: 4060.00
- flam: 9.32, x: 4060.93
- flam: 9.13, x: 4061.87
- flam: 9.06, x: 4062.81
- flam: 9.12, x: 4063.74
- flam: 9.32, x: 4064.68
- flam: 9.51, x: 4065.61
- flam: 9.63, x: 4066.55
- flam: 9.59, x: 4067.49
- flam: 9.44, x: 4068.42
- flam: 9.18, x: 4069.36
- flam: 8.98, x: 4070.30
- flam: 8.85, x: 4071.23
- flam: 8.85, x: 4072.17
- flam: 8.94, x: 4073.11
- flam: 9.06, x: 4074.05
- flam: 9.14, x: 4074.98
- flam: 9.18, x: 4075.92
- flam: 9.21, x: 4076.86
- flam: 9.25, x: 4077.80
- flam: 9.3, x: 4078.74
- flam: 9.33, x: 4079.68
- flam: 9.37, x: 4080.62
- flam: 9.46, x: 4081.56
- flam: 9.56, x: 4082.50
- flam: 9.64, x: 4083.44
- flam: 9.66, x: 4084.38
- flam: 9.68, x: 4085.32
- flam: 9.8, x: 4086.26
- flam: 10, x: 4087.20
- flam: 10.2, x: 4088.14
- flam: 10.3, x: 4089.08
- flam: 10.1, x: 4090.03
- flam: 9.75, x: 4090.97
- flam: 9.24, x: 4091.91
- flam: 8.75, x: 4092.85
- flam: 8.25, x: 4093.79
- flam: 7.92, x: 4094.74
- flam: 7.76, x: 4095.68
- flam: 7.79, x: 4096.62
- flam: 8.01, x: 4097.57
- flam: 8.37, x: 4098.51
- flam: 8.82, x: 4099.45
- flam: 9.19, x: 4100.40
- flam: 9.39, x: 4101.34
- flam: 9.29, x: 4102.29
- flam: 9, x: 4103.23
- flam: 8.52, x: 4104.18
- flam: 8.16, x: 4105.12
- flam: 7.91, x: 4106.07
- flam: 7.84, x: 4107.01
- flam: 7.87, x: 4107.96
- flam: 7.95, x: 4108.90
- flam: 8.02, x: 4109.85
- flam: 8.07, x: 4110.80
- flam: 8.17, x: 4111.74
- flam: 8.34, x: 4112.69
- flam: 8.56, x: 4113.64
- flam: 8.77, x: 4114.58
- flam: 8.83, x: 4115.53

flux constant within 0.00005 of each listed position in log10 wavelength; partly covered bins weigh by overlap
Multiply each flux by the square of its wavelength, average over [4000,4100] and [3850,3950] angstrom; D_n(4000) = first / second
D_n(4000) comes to 1.15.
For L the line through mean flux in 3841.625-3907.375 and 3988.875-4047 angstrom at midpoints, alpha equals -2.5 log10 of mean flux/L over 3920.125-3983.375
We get 0.11 mag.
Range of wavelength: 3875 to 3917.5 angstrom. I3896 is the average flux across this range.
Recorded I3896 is 8.73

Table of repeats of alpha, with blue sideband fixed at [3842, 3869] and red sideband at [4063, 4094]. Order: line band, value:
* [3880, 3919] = 0.081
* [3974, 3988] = 0.112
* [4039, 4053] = -0.049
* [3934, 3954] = 0.041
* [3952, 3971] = 0.166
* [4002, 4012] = -0.011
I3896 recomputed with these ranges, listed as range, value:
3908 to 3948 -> 8.85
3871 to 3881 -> 8.56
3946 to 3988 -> 8.38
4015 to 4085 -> 9.6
